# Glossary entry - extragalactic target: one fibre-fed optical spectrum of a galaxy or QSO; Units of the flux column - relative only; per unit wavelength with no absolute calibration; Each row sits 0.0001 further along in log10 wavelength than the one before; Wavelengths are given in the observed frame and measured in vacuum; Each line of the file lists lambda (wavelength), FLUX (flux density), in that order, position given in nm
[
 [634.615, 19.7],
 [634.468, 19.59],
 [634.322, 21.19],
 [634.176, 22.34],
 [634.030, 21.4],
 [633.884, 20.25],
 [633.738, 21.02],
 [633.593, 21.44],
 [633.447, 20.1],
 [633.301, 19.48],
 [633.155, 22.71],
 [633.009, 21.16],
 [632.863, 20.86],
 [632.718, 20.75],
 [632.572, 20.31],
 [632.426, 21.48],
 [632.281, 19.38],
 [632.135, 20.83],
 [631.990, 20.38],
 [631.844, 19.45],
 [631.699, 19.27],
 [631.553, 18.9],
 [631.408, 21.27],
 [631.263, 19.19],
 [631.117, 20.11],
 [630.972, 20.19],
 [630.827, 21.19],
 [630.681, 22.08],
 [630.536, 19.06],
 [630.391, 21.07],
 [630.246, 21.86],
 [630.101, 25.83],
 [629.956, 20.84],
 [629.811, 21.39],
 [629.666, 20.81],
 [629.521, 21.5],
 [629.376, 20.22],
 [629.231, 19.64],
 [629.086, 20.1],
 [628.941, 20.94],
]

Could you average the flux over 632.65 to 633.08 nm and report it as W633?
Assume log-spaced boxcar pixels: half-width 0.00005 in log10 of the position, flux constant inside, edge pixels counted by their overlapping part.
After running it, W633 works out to 20.9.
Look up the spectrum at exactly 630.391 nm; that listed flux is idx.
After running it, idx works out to 21.07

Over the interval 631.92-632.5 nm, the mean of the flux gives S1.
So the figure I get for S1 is 20.5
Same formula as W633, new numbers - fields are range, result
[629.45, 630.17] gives 22.1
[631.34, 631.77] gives 19.8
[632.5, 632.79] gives 20.5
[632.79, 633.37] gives 21.1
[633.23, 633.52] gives 19.8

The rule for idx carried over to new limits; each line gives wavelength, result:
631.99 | 20.38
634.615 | 19.7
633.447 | 20.1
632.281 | 19.38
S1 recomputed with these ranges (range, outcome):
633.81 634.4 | 21.3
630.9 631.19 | 20.1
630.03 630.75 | 22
